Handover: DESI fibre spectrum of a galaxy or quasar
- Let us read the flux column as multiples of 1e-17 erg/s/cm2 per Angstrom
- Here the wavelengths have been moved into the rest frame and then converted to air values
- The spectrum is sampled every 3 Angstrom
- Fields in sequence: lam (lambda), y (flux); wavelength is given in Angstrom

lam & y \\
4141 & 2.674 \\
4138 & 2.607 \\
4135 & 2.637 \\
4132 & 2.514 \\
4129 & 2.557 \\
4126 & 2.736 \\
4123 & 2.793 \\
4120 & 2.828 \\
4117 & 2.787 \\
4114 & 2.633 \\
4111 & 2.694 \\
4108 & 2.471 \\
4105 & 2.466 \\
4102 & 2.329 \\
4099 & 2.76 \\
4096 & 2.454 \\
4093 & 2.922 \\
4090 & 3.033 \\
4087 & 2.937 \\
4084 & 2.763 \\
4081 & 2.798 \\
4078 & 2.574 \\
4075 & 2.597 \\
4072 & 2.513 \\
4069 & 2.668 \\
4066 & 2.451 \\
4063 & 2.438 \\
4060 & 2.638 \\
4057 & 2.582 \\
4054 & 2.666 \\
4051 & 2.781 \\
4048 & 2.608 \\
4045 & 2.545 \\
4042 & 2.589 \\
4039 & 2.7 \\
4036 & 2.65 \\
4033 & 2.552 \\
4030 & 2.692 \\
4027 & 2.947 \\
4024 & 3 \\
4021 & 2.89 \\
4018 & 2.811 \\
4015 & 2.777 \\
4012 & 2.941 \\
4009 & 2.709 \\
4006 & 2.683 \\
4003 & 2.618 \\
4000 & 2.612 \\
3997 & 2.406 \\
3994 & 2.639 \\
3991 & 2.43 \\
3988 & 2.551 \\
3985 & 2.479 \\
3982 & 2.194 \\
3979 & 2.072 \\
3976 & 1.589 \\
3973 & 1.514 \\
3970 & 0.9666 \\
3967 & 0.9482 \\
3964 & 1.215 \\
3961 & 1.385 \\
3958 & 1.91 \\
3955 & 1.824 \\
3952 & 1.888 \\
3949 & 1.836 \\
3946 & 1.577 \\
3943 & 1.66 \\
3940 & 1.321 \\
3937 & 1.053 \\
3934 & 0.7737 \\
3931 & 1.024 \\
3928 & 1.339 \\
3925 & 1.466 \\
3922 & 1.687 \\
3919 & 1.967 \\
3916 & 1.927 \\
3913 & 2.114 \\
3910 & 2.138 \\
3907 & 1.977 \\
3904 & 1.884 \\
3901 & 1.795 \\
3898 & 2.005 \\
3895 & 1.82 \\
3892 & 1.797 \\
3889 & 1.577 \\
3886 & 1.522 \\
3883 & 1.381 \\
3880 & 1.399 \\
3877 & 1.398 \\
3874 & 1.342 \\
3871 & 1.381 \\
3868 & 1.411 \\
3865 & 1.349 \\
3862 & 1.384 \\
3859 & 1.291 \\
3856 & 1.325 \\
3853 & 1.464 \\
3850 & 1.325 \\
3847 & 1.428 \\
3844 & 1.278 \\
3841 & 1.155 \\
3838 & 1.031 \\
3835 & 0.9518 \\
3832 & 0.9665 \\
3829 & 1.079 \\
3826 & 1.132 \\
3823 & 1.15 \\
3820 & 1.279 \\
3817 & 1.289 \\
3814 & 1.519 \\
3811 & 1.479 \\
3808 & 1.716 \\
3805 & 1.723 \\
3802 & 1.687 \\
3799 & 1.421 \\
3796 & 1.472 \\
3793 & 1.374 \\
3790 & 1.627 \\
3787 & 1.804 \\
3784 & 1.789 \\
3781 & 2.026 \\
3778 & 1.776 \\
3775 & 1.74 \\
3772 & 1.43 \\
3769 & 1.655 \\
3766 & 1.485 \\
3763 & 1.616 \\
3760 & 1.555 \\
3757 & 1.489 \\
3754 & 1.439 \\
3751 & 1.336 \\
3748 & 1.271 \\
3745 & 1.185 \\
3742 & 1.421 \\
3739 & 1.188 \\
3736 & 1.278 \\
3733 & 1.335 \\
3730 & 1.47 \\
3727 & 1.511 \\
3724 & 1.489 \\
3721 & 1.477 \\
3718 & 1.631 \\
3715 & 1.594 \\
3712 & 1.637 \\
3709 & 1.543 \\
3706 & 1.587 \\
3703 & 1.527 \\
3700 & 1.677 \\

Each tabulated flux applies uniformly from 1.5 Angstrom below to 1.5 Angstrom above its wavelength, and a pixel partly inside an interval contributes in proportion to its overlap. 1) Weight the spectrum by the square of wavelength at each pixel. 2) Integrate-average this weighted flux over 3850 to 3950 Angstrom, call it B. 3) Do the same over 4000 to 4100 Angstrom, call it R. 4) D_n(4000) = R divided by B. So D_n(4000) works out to 1.88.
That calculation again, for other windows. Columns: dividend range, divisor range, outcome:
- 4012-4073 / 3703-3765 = 2.16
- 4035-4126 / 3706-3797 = 2.06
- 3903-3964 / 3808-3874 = 1.33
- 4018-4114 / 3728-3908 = 2.07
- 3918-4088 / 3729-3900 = 1.70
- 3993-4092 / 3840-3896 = 2.07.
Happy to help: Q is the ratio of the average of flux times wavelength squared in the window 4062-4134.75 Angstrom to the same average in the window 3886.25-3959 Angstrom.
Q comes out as 1.73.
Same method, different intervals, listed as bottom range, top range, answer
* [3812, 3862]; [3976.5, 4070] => 2.32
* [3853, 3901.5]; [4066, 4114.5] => 1.96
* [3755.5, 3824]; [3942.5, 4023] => 1.50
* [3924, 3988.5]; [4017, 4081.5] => 1.79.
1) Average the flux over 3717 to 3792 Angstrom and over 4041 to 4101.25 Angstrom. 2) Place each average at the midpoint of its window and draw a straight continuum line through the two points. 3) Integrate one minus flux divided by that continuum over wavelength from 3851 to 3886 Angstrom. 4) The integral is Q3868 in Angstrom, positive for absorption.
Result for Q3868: 10.0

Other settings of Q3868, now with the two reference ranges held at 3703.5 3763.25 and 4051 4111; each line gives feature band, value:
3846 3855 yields 2.2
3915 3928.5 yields 2.6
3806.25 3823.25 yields 2.9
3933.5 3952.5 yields 6.3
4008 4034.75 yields -4.2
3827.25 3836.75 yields 4.2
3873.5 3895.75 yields 5.0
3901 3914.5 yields 0.3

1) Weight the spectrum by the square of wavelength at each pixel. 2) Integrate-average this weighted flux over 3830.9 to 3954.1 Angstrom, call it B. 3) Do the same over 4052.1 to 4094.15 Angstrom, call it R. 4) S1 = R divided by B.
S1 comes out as 2.0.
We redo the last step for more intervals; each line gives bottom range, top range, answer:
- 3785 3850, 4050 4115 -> 2.22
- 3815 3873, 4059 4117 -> 2.39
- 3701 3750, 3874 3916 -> 1.32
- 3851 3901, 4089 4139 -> 2.00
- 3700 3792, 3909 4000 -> 1.27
